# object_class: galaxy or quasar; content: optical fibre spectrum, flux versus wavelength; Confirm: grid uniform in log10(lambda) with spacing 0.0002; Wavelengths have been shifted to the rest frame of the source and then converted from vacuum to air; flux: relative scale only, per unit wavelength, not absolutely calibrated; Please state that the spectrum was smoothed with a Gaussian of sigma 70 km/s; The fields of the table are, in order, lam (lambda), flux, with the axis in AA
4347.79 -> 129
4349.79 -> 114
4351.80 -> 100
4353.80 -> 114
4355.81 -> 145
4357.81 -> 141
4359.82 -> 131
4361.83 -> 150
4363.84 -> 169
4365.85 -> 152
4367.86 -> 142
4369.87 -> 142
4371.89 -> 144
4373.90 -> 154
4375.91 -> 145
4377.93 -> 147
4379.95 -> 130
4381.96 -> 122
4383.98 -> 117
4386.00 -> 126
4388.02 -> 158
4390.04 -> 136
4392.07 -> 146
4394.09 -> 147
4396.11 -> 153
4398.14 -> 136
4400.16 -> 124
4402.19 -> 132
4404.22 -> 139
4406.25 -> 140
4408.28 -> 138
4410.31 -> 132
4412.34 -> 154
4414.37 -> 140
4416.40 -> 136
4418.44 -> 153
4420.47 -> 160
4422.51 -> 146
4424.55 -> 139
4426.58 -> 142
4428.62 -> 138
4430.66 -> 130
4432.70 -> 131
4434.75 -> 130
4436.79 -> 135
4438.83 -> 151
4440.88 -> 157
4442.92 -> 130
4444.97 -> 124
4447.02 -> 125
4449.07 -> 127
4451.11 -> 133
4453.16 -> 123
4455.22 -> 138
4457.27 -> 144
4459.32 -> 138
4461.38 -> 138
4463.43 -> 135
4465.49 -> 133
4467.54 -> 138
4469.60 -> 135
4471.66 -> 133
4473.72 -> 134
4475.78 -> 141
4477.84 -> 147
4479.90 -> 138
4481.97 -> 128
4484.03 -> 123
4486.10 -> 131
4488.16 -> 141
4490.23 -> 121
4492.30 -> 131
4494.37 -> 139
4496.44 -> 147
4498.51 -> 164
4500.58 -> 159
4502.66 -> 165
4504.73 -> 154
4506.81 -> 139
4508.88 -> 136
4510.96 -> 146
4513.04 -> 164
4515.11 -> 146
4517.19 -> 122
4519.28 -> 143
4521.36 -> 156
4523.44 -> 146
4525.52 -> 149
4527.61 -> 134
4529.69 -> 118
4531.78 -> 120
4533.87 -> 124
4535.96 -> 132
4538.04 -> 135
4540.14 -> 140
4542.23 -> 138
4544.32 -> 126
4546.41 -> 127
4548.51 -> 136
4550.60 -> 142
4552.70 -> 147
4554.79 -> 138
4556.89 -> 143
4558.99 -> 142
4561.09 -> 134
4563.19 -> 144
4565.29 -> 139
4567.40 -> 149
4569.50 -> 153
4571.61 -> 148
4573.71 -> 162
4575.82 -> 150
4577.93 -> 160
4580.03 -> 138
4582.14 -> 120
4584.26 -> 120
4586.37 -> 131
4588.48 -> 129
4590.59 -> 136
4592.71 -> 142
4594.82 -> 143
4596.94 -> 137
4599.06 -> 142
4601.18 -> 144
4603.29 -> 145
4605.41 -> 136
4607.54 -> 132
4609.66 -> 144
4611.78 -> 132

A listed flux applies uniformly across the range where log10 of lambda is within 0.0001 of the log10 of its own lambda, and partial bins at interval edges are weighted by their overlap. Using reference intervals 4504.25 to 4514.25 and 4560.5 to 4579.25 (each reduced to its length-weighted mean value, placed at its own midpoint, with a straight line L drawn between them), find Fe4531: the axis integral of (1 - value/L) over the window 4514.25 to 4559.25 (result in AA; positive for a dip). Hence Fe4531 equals 3.6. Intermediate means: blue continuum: 147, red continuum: 149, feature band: 136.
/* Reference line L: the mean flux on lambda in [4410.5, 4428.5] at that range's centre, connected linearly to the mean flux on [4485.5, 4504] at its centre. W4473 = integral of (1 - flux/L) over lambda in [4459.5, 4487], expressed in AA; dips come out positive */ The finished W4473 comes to 1.9 AA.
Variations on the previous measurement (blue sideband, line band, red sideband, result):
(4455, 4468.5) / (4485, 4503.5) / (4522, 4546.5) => -1.14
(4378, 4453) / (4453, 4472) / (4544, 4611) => 0.30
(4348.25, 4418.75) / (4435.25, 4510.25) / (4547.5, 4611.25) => 0.69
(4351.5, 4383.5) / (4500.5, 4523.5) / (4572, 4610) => -1.31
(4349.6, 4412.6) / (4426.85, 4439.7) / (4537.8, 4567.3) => 0.21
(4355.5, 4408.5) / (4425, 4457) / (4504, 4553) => 1.19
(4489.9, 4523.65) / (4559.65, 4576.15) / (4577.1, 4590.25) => -1.42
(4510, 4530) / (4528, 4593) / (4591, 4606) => 2.19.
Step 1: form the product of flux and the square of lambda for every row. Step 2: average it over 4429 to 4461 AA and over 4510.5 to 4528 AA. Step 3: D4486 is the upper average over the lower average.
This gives 1.1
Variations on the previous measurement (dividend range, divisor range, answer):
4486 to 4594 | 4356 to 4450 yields 1.07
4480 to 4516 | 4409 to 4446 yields 1.05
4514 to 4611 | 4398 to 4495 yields 1.07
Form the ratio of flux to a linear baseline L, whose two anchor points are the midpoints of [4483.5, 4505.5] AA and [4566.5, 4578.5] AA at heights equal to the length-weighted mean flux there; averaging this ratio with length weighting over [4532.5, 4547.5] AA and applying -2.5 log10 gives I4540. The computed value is 0.14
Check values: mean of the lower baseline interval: 144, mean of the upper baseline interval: 153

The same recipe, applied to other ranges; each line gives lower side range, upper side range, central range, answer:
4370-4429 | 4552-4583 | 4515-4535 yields 0.065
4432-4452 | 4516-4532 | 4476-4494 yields 0.021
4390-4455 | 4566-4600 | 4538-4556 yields 0.030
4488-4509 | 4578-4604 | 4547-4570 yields -0.017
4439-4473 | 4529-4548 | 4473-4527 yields -0.086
